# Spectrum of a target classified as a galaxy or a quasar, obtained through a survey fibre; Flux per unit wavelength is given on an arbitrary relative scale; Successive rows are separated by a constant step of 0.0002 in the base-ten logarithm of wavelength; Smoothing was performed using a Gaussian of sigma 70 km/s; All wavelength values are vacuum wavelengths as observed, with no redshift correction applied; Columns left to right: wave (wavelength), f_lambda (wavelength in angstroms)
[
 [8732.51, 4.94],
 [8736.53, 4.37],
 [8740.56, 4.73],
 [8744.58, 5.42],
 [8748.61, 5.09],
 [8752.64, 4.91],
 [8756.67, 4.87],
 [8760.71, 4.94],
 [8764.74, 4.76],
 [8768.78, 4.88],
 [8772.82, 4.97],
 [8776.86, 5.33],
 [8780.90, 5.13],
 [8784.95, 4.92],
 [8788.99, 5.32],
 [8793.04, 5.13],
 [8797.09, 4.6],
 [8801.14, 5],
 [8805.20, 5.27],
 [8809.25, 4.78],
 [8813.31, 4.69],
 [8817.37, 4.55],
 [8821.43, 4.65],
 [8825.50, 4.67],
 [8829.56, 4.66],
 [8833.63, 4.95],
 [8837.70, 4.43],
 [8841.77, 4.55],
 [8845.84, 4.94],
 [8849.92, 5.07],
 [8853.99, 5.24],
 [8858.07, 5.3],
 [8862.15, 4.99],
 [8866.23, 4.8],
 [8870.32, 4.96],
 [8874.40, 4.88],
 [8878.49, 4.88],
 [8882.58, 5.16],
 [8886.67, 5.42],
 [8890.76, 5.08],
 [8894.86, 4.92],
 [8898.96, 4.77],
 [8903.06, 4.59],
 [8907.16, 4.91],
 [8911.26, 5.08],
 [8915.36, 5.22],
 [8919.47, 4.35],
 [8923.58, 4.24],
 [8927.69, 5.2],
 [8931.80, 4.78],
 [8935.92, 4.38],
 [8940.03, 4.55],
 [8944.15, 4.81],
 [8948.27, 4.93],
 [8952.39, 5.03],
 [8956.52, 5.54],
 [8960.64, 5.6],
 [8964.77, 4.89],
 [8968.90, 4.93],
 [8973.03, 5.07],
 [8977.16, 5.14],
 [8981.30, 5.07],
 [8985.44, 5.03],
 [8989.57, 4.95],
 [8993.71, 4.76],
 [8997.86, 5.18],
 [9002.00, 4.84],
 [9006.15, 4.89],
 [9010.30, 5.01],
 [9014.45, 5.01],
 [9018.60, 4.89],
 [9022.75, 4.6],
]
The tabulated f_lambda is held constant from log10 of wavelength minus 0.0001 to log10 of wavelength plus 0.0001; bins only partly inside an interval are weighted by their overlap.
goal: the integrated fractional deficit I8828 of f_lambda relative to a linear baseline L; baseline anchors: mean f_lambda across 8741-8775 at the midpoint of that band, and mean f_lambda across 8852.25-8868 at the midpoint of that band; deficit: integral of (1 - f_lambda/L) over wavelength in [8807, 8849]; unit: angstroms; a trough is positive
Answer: 2.9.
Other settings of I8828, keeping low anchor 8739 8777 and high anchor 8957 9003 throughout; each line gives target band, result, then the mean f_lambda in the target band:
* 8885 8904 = 0.2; 4.97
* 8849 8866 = -0.3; 5.12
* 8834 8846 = 0.9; 4.64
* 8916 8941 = 2.1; 4.62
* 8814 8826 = 0.9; 4.62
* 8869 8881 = 0.3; 4.91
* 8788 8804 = 0.0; 5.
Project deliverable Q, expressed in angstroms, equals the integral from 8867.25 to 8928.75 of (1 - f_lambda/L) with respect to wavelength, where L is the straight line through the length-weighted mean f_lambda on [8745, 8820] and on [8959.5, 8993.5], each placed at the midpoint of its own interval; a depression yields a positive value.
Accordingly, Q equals 1.37 angstroms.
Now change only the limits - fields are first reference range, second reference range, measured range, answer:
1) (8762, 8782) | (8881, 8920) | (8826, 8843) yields 1.1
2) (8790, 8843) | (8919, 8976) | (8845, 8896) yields -2.4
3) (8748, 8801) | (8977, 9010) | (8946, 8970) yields -0.9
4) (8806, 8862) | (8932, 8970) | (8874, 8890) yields -0.8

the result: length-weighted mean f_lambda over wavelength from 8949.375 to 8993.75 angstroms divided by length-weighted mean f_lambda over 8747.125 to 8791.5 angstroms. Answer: 1.0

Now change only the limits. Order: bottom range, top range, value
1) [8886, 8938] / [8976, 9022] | 1.03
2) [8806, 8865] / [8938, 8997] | 1.04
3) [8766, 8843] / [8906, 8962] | 1.00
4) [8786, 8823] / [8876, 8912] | 1.02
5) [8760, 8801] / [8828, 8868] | 0.98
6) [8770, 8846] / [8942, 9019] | 1.03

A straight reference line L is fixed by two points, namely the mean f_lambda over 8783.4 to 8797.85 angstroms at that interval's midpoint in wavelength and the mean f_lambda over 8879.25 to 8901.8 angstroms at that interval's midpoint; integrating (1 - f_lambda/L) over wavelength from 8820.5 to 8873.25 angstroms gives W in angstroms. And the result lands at 1.8 angstroms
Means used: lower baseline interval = 5.03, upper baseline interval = 5.04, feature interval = 4.87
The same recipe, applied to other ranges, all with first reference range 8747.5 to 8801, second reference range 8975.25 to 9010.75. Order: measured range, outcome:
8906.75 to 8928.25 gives 0.8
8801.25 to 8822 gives 0.7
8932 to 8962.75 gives 0.1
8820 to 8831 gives 0.7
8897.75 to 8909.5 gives 0.5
